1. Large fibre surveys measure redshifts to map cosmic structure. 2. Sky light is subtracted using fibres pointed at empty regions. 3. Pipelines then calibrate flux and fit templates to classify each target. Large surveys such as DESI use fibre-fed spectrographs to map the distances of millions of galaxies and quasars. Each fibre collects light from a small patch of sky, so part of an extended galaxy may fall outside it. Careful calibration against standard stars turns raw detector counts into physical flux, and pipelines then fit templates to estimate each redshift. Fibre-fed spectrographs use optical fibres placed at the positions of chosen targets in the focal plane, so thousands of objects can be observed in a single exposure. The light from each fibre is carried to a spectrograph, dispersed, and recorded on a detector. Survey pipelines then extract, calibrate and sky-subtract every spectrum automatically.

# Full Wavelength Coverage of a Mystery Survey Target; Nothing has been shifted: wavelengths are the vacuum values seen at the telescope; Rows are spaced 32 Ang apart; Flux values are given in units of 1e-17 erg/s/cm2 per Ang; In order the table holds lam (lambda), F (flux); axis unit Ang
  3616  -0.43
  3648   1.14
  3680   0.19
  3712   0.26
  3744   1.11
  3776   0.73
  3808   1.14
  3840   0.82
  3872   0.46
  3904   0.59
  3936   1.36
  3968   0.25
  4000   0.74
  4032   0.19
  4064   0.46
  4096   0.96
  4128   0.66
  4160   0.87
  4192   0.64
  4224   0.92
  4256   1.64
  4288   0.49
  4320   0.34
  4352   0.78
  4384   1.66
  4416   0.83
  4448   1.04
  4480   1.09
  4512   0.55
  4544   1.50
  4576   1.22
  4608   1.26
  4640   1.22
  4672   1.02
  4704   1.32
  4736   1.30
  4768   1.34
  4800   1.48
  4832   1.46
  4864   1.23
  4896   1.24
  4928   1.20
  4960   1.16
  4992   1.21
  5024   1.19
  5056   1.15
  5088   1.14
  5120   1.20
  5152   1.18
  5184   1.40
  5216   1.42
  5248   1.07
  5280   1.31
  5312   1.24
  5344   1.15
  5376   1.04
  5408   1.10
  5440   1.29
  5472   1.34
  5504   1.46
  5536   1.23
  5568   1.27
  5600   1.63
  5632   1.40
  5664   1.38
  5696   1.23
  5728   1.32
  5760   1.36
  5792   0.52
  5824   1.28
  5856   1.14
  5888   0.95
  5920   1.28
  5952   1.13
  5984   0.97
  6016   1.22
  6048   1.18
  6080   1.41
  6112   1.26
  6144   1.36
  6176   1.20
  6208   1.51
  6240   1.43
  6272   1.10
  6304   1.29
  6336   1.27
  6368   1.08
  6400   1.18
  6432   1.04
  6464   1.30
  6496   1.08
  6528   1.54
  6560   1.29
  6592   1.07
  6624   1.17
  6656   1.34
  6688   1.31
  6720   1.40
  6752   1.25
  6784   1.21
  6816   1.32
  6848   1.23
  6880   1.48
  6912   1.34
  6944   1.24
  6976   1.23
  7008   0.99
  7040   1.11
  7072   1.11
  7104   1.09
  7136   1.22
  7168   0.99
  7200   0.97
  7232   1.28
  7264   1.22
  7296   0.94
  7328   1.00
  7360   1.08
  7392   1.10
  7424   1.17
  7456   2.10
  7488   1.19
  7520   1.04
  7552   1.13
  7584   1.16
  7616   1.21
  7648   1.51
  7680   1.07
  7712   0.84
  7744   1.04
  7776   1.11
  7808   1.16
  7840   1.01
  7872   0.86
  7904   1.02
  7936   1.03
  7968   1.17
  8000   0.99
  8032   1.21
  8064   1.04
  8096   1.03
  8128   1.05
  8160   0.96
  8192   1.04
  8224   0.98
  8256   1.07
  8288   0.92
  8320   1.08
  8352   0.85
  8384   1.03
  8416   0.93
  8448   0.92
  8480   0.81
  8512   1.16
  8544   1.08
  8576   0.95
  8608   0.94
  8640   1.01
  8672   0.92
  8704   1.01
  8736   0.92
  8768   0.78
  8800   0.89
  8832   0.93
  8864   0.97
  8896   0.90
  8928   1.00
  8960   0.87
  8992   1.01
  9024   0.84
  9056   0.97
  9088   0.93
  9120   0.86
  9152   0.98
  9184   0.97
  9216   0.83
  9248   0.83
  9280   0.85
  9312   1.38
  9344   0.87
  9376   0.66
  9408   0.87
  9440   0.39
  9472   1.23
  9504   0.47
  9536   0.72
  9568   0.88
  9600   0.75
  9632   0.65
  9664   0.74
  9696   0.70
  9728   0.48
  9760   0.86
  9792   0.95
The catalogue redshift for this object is 0.14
